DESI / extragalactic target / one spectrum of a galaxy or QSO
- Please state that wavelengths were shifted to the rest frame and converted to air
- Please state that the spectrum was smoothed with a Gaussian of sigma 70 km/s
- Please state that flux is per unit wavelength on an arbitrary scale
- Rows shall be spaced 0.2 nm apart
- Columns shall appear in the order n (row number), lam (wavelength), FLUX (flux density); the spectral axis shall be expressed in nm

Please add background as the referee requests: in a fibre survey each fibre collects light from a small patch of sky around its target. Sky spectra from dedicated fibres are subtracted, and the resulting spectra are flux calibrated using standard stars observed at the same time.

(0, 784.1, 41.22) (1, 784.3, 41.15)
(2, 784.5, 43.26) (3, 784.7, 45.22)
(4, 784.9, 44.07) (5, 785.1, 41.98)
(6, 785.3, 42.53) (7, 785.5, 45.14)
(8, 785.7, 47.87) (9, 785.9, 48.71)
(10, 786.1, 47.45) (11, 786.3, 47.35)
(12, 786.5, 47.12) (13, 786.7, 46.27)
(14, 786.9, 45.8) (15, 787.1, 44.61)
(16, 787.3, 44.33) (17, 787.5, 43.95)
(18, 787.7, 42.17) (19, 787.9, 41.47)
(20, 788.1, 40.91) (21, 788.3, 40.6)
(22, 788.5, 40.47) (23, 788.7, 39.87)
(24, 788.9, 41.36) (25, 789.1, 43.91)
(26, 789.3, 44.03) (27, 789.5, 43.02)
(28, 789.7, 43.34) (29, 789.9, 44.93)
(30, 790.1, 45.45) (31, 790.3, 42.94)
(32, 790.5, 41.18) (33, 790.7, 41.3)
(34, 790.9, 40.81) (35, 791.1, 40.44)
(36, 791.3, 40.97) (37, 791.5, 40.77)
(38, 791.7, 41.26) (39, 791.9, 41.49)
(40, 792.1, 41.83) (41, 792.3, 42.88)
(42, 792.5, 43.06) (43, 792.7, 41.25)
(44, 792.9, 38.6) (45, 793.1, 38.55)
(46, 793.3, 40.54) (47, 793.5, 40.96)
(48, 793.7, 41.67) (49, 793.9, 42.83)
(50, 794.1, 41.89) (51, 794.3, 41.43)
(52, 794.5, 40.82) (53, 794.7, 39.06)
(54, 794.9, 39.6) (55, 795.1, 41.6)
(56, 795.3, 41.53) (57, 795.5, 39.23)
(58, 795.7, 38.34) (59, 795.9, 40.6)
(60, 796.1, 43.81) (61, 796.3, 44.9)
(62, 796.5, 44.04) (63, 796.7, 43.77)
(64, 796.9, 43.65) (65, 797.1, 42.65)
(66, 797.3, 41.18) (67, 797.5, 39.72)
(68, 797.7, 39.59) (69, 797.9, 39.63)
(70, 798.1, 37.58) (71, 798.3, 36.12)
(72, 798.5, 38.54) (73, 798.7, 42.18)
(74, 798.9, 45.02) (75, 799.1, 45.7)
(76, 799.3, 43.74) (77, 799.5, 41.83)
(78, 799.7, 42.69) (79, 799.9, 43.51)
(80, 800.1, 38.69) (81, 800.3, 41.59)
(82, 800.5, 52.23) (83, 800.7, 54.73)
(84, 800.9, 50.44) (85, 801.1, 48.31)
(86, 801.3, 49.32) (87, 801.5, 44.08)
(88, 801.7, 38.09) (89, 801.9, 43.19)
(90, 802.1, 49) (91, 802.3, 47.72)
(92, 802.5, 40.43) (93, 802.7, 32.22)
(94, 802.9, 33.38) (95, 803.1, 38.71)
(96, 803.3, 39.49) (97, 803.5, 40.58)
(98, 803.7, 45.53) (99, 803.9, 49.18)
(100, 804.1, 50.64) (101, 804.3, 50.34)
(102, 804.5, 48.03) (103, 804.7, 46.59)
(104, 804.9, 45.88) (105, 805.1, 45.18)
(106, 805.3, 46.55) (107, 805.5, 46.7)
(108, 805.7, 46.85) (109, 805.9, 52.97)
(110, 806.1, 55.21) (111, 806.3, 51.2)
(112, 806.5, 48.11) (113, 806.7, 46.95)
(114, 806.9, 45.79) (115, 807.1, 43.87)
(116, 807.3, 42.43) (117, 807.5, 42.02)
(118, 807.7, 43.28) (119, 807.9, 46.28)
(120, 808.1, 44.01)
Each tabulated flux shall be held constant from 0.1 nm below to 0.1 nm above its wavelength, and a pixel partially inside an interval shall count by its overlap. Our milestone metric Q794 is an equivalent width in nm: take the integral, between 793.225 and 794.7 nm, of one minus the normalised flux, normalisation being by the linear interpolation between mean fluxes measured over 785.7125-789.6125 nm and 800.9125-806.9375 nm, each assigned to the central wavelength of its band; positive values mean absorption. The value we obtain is 0.109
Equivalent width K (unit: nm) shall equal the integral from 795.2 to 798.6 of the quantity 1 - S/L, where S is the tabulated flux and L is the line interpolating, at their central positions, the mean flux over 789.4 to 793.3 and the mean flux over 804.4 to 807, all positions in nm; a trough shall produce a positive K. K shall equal 0.26 nm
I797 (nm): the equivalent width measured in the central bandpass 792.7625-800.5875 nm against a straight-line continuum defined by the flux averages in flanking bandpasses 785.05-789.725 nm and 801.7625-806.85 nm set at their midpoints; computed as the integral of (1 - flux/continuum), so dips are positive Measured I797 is 0.58 nm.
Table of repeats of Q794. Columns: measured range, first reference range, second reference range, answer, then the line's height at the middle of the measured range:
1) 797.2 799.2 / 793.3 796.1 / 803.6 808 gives 0.11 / 42.9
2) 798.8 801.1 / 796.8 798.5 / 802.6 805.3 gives -0.24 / 41.3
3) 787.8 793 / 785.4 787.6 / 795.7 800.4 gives 0.33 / 44.7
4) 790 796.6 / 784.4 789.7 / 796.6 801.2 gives 0.33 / 43.6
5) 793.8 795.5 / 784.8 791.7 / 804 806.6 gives 0.17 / 45.4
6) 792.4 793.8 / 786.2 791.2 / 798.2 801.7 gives 0.10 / 43.6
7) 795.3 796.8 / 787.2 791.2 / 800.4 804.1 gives 0.05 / 43.4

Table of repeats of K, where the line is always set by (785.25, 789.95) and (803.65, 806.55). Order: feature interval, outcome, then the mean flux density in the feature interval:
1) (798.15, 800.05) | 0.208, 41.9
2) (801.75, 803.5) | 0.275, 40.5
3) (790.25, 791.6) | 0.114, 41.1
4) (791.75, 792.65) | 0.061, 42.2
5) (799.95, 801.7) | 0.028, 46.8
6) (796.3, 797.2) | 0.054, 43.7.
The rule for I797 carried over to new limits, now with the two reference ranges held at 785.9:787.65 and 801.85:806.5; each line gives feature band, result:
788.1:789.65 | 0.135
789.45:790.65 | 0.064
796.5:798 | 0.133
